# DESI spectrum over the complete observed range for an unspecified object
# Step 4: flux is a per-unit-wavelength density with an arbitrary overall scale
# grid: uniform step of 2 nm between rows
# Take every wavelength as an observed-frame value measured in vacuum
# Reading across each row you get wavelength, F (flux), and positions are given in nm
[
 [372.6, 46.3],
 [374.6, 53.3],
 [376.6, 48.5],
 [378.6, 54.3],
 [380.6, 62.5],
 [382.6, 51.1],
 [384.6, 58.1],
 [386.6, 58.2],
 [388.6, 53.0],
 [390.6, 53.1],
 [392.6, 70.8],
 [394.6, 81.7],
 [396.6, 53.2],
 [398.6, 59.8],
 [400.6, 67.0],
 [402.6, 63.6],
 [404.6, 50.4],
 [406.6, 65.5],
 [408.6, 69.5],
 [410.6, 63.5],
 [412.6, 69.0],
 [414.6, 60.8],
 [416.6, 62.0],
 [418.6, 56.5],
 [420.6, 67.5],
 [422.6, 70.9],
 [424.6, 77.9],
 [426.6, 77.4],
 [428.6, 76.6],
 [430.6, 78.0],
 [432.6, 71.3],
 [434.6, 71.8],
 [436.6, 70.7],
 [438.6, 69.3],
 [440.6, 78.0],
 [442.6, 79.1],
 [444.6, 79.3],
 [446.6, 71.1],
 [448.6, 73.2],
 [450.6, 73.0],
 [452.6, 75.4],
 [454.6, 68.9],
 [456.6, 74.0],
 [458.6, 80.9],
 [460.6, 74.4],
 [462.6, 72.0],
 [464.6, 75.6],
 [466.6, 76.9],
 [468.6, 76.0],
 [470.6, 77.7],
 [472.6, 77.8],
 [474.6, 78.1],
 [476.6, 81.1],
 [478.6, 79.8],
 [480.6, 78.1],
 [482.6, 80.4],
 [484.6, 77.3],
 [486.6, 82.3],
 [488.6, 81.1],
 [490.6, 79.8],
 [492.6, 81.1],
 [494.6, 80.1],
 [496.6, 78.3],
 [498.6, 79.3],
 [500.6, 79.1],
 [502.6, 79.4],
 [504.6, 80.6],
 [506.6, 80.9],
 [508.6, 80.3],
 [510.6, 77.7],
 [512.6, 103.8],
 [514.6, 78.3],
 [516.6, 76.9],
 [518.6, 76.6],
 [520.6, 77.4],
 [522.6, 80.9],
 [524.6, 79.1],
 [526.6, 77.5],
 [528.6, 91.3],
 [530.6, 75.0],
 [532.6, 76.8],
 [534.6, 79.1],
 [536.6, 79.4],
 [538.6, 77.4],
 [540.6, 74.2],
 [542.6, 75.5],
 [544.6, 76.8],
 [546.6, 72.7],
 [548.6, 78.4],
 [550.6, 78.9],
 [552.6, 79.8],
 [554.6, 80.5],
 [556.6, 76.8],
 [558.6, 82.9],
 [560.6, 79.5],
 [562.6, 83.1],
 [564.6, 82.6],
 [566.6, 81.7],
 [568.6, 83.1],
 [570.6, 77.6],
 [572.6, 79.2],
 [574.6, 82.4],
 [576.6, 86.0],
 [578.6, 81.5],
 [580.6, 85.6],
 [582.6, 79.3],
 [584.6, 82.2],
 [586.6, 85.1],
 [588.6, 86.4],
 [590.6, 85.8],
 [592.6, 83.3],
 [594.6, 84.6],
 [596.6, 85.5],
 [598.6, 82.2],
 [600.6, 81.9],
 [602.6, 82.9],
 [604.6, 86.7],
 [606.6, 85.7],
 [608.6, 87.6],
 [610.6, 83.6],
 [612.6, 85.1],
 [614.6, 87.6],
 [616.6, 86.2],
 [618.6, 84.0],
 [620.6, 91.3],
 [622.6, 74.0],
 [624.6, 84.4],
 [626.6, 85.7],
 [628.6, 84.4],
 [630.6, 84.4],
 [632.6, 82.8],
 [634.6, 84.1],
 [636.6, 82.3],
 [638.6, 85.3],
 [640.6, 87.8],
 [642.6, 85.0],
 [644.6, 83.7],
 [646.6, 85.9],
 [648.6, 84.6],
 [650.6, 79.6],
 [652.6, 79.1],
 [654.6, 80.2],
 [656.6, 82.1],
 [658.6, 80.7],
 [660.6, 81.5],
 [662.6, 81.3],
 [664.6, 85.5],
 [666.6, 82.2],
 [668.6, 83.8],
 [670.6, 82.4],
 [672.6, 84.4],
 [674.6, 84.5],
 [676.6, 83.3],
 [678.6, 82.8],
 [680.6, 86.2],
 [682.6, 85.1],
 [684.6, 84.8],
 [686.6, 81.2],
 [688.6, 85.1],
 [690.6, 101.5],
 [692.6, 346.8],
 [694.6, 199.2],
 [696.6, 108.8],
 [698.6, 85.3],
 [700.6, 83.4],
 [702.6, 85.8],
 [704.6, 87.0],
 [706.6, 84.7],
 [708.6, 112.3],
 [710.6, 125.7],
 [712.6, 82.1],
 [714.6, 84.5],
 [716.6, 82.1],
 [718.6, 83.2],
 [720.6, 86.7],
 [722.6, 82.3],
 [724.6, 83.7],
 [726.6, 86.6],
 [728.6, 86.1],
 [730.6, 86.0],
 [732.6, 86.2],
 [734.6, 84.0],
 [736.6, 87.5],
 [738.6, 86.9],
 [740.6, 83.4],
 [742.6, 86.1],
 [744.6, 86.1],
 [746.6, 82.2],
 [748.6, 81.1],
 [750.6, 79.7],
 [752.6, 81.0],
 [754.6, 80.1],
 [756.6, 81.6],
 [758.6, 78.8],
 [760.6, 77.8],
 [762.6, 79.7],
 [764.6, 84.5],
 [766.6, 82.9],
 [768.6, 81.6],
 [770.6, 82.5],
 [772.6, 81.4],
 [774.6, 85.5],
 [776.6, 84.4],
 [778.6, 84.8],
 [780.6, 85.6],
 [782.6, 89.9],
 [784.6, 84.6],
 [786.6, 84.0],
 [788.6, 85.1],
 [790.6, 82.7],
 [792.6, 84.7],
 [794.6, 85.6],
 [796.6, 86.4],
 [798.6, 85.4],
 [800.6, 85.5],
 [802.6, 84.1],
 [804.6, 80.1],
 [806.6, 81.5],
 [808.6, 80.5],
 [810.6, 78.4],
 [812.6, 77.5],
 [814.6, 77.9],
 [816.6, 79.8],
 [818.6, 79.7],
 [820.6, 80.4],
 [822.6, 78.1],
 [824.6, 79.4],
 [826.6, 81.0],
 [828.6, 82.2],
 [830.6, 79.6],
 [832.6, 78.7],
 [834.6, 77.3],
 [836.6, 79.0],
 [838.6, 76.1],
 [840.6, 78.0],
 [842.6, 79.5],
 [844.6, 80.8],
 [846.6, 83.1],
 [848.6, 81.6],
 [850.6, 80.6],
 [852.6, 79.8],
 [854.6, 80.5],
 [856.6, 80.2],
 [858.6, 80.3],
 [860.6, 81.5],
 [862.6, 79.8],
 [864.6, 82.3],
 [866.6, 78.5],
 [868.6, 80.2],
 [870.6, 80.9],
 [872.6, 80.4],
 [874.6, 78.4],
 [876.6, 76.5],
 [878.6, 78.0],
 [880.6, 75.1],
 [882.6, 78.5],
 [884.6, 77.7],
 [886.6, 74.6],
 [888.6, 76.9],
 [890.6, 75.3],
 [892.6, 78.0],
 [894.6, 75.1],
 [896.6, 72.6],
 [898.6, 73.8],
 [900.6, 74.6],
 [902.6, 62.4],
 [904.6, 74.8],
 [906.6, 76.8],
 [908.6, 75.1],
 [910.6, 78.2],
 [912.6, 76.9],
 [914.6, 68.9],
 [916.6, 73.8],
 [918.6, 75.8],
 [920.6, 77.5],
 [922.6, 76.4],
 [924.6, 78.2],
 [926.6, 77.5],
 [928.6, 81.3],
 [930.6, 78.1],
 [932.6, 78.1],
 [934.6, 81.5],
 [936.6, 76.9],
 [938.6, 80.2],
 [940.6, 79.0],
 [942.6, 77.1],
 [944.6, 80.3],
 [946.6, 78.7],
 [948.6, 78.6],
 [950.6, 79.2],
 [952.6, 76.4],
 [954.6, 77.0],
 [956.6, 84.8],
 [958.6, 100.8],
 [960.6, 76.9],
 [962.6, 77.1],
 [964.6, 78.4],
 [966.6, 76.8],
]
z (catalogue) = 0.06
